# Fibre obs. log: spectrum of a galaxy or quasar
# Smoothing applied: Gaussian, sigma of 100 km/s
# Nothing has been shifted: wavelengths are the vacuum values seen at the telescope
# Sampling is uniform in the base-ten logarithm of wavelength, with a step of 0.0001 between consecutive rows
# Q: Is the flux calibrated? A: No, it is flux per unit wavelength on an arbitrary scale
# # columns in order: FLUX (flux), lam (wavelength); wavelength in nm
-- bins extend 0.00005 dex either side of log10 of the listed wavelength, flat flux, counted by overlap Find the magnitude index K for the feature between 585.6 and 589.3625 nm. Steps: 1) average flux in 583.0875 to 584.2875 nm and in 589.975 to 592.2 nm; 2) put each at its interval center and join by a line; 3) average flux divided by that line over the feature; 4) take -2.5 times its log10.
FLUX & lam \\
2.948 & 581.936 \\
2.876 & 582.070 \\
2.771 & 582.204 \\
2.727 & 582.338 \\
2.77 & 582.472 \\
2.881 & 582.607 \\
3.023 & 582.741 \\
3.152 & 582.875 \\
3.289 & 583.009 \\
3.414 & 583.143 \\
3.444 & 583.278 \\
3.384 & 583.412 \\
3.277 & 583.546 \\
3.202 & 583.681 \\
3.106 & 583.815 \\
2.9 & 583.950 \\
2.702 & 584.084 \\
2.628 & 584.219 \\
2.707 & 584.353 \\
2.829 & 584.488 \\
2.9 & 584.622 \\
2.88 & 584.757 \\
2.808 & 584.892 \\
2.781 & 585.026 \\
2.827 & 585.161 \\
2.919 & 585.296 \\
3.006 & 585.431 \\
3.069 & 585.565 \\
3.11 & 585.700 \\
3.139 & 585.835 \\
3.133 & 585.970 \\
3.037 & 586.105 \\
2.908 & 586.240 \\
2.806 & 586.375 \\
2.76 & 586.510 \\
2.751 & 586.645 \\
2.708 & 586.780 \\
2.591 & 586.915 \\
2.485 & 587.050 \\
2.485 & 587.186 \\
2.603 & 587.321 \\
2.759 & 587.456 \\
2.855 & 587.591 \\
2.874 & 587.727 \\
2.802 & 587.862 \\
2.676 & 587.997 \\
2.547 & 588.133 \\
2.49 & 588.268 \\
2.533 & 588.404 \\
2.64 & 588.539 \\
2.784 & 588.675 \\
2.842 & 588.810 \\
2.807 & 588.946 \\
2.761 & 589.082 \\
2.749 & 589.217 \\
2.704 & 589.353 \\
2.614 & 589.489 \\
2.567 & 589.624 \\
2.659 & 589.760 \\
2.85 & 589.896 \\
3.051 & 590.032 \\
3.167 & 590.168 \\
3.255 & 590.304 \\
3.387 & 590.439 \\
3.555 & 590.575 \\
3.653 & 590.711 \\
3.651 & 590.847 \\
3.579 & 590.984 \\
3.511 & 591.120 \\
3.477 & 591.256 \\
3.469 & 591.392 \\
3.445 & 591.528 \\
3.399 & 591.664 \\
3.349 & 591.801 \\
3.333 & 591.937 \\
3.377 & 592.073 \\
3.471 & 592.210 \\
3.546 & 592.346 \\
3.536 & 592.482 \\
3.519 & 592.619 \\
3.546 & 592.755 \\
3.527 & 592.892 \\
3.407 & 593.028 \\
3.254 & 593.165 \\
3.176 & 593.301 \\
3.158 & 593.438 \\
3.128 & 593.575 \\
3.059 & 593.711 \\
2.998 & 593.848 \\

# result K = 0.18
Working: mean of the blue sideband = 3.11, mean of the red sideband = 3.42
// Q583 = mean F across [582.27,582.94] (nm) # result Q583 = 2.91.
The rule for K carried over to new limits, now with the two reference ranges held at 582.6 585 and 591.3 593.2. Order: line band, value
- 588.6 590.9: 0.11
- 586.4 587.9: 0.18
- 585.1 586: 0.03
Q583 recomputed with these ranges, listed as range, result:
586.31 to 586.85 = 2.76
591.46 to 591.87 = 3.4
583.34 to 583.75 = 3.29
